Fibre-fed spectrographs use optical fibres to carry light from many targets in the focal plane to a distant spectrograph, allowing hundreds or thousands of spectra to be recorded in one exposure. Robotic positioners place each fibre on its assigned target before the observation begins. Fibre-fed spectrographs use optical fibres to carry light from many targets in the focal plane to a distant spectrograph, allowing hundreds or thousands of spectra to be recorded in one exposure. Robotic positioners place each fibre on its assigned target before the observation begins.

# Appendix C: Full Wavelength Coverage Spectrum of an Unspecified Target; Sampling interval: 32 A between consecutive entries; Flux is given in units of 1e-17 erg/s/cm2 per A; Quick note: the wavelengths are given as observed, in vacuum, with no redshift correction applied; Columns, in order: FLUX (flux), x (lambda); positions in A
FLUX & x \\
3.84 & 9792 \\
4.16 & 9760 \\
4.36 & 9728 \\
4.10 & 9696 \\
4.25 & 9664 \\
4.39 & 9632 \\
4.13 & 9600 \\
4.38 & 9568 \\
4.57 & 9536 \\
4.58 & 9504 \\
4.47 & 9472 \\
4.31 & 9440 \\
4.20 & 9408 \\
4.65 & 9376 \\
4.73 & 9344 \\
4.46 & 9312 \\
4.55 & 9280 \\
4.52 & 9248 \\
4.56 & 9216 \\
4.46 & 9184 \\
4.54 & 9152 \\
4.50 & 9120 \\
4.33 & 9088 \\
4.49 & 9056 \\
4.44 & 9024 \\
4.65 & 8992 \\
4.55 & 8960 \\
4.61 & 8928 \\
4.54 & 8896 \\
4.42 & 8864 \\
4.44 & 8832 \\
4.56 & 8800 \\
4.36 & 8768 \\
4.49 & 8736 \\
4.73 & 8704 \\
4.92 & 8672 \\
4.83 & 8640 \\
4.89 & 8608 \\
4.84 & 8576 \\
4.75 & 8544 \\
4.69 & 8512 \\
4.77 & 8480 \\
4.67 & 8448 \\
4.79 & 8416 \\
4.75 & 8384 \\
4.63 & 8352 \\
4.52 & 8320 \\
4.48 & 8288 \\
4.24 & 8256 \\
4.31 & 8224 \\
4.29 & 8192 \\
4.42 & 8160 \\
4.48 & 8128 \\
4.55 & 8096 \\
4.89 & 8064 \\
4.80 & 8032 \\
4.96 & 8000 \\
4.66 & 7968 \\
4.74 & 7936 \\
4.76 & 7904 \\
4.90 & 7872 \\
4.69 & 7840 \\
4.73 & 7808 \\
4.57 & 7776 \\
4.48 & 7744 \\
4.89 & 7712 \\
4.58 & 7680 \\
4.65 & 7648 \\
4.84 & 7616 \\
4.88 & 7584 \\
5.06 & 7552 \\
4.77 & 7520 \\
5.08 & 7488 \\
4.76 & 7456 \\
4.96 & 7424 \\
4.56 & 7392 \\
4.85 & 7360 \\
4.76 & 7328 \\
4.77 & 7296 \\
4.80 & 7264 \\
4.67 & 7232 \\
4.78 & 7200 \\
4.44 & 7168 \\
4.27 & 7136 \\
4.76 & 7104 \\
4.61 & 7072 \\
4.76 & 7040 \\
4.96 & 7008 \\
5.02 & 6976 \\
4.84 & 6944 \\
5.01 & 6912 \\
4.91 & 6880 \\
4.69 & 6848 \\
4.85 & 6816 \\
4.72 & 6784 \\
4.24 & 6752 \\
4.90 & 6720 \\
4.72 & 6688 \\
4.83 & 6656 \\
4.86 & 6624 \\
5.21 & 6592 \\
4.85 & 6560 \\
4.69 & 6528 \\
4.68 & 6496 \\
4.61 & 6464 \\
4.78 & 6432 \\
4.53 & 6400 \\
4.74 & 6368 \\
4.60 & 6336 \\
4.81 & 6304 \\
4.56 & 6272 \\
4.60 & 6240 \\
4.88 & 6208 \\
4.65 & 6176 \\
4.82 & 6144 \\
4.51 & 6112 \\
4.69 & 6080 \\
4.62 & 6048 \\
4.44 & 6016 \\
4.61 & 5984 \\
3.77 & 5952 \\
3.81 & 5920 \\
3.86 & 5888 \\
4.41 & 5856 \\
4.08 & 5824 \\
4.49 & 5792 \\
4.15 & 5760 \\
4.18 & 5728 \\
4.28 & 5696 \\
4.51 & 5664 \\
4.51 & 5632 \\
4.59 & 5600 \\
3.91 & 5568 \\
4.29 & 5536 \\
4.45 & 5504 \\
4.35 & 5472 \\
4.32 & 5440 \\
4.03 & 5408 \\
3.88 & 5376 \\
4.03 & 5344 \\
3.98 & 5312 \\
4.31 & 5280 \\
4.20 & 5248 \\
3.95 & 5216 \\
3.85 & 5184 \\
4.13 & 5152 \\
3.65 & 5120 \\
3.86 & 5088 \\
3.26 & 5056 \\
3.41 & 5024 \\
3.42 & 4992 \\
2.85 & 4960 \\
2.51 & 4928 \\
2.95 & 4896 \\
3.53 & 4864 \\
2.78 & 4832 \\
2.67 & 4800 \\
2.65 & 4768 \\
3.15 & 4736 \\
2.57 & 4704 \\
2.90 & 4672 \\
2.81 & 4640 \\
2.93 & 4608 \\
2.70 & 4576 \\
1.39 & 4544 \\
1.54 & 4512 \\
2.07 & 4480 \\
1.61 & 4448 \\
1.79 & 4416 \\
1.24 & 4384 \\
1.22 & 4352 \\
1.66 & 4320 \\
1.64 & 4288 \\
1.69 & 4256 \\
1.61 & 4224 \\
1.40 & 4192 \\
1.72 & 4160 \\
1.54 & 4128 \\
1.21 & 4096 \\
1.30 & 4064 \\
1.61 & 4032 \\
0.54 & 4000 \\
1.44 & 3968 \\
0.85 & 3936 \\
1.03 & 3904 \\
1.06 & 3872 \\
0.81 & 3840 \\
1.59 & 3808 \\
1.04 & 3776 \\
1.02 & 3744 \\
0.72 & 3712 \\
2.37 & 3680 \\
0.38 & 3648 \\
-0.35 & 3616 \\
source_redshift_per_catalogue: 0.14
